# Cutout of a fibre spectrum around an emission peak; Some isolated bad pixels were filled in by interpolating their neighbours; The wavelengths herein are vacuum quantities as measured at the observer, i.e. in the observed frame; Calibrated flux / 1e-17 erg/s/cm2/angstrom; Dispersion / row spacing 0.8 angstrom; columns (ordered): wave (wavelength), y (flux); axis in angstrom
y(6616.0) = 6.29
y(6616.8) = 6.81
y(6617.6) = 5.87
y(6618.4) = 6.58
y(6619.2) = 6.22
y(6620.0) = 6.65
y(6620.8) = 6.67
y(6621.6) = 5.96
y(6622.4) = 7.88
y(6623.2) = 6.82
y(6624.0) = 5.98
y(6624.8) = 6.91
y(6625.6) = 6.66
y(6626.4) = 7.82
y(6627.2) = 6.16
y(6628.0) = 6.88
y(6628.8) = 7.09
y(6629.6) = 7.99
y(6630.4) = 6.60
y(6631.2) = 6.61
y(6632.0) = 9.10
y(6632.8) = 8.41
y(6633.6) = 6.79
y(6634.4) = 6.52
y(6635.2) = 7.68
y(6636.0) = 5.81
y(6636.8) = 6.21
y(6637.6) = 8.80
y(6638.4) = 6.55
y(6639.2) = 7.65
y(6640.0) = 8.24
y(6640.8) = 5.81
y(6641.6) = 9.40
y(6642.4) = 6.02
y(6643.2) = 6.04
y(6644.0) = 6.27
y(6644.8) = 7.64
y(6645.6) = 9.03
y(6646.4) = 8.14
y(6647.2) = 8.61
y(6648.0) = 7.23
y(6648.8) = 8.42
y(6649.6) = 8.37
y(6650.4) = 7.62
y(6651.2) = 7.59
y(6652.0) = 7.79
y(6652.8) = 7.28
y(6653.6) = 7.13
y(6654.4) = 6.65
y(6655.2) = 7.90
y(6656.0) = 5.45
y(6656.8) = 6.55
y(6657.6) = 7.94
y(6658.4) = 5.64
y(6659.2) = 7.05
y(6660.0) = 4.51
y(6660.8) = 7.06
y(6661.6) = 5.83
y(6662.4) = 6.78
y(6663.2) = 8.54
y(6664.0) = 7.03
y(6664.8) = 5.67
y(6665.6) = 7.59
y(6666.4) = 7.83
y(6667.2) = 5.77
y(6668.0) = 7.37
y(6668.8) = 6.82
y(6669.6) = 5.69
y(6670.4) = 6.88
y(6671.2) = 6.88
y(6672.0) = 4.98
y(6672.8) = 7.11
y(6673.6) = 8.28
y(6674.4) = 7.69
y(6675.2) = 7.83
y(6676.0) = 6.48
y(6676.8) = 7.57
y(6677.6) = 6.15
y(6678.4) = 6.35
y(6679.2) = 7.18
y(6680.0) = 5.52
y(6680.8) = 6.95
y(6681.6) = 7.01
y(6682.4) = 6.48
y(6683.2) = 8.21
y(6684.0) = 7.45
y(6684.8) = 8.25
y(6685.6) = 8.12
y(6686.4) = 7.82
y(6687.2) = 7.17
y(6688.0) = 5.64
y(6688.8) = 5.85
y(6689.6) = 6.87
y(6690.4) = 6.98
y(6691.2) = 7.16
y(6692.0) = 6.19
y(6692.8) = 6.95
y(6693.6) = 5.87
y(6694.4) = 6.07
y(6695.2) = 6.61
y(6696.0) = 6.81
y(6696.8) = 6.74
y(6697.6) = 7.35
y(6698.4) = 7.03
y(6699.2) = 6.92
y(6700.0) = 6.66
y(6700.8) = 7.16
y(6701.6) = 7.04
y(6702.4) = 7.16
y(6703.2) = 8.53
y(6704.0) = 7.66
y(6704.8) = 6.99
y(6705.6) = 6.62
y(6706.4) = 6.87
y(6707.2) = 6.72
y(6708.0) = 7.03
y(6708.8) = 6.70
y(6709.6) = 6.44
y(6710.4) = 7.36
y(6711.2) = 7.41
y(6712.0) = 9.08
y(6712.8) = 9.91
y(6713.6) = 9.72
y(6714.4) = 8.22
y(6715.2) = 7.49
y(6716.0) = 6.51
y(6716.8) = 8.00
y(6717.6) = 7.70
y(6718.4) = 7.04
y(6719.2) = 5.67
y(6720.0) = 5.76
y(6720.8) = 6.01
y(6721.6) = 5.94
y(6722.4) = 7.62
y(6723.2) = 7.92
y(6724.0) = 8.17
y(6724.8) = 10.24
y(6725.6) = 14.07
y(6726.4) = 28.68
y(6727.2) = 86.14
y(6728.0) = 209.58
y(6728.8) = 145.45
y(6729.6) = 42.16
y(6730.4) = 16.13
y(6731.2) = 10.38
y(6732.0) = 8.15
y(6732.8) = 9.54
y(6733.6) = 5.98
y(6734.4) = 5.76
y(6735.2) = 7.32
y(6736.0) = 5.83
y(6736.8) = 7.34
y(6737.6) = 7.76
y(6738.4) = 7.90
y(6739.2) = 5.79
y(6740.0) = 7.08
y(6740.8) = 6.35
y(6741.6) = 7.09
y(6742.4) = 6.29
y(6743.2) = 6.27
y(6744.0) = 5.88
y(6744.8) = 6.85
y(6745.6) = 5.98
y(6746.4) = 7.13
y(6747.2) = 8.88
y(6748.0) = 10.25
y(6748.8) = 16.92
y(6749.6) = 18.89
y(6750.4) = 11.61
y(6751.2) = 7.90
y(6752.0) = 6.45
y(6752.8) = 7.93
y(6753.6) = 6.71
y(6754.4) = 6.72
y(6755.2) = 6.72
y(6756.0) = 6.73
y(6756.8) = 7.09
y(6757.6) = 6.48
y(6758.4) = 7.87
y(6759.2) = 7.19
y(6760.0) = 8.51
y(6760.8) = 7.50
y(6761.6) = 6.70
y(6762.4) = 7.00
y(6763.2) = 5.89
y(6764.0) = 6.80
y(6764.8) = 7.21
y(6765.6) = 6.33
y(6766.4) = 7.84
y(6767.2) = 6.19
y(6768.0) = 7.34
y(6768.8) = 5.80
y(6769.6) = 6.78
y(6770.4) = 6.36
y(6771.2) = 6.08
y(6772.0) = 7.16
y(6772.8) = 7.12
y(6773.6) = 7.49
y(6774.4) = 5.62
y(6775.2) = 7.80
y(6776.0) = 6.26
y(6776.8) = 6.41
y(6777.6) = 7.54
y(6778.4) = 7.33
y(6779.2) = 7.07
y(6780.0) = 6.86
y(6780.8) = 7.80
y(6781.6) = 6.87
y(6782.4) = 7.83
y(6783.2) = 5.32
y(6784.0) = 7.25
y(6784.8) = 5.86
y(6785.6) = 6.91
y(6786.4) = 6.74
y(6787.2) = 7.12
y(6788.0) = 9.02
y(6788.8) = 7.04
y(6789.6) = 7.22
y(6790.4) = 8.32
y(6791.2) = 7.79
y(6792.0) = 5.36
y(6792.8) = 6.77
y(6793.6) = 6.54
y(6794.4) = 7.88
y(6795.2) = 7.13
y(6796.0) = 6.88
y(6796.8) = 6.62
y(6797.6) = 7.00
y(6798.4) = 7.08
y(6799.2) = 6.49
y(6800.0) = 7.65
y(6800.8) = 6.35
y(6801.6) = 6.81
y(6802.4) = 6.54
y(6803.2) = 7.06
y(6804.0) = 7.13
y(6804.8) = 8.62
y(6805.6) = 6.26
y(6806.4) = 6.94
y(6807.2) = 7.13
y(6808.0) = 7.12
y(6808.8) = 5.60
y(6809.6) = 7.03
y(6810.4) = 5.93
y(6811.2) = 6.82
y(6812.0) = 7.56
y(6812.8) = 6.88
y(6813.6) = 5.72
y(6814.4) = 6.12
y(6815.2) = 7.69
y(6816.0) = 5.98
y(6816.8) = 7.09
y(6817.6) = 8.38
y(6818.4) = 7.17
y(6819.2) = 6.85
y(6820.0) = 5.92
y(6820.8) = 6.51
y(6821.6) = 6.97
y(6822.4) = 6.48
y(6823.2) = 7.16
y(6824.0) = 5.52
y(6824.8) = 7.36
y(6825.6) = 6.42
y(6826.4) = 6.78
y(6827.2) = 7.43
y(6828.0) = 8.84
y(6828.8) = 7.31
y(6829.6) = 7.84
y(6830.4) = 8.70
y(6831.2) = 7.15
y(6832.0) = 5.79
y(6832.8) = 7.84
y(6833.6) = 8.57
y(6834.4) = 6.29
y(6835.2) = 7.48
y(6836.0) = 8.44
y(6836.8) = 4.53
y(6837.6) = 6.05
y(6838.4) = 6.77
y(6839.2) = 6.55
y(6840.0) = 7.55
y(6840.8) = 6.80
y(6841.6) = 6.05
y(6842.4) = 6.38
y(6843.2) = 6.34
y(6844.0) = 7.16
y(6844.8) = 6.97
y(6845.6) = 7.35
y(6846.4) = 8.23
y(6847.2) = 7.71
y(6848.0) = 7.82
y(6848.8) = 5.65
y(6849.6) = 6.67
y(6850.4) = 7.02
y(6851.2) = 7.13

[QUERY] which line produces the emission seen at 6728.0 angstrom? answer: H-alpha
